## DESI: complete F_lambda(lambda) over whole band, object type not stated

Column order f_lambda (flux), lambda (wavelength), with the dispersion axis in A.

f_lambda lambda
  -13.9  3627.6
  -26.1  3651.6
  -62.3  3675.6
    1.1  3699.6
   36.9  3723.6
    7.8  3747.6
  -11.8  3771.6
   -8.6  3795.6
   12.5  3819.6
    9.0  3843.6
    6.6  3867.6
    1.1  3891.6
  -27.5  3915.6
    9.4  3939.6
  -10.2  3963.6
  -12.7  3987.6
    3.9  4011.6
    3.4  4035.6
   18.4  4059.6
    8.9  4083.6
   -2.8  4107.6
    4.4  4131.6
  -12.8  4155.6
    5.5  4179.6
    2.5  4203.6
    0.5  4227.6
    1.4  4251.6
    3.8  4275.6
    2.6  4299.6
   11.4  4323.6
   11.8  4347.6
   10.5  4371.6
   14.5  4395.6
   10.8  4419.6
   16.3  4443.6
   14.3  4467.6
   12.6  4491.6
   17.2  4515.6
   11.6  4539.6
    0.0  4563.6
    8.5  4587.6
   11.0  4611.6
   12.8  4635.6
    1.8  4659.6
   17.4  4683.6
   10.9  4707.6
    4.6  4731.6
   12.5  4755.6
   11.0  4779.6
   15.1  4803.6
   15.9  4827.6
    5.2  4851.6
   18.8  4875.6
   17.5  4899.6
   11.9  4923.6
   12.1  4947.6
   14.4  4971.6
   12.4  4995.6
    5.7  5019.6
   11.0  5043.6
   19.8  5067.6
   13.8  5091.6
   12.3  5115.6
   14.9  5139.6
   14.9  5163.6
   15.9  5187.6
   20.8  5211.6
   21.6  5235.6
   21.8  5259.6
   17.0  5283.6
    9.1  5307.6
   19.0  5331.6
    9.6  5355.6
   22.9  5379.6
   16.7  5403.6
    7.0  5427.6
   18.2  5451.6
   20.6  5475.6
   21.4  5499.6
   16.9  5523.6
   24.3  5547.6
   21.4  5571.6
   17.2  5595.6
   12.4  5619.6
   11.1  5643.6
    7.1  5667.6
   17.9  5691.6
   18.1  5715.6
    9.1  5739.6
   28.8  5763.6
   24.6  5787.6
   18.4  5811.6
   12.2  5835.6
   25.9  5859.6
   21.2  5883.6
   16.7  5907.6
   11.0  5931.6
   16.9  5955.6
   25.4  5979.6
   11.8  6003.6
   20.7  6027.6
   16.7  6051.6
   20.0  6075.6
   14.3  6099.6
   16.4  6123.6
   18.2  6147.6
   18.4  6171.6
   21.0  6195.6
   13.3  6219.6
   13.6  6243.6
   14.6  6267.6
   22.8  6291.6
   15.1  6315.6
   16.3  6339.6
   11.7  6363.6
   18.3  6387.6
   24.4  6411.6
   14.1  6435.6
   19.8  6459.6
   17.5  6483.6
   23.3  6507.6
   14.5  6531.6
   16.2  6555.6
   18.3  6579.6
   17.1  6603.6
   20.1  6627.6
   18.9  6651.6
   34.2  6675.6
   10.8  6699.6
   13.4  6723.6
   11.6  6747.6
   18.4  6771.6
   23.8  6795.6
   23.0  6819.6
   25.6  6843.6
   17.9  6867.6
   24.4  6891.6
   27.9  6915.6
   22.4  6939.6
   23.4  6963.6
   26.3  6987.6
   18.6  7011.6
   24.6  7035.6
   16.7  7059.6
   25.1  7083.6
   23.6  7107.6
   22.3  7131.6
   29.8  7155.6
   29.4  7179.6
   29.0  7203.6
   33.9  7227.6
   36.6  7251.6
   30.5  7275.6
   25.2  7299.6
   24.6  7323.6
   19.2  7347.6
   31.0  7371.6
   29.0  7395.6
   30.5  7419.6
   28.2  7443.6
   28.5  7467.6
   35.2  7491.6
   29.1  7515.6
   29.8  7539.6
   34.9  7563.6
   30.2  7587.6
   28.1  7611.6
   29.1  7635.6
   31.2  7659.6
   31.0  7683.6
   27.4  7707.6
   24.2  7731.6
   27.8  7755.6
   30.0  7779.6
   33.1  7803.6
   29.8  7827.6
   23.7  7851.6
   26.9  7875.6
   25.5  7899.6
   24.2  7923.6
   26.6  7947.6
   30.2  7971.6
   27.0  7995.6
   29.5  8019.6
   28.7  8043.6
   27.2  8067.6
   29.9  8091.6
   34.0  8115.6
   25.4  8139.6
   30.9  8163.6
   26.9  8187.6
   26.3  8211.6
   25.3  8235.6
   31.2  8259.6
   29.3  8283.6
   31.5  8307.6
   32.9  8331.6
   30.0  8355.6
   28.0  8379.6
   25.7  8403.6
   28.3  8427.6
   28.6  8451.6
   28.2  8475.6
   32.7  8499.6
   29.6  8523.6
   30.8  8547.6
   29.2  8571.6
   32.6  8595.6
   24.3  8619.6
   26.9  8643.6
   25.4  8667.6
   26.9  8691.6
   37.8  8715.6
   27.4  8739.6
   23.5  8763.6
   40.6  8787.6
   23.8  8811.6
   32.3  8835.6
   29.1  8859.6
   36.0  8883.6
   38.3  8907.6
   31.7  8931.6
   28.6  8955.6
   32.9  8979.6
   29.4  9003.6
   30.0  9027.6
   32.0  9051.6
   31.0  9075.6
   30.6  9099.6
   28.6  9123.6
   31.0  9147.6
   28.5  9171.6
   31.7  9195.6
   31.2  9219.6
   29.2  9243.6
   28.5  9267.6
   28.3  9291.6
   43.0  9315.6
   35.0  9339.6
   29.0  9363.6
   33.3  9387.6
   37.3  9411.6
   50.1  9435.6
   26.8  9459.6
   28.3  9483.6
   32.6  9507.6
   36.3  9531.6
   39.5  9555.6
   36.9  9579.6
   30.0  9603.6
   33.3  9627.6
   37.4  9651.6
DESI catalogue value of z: 0.791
